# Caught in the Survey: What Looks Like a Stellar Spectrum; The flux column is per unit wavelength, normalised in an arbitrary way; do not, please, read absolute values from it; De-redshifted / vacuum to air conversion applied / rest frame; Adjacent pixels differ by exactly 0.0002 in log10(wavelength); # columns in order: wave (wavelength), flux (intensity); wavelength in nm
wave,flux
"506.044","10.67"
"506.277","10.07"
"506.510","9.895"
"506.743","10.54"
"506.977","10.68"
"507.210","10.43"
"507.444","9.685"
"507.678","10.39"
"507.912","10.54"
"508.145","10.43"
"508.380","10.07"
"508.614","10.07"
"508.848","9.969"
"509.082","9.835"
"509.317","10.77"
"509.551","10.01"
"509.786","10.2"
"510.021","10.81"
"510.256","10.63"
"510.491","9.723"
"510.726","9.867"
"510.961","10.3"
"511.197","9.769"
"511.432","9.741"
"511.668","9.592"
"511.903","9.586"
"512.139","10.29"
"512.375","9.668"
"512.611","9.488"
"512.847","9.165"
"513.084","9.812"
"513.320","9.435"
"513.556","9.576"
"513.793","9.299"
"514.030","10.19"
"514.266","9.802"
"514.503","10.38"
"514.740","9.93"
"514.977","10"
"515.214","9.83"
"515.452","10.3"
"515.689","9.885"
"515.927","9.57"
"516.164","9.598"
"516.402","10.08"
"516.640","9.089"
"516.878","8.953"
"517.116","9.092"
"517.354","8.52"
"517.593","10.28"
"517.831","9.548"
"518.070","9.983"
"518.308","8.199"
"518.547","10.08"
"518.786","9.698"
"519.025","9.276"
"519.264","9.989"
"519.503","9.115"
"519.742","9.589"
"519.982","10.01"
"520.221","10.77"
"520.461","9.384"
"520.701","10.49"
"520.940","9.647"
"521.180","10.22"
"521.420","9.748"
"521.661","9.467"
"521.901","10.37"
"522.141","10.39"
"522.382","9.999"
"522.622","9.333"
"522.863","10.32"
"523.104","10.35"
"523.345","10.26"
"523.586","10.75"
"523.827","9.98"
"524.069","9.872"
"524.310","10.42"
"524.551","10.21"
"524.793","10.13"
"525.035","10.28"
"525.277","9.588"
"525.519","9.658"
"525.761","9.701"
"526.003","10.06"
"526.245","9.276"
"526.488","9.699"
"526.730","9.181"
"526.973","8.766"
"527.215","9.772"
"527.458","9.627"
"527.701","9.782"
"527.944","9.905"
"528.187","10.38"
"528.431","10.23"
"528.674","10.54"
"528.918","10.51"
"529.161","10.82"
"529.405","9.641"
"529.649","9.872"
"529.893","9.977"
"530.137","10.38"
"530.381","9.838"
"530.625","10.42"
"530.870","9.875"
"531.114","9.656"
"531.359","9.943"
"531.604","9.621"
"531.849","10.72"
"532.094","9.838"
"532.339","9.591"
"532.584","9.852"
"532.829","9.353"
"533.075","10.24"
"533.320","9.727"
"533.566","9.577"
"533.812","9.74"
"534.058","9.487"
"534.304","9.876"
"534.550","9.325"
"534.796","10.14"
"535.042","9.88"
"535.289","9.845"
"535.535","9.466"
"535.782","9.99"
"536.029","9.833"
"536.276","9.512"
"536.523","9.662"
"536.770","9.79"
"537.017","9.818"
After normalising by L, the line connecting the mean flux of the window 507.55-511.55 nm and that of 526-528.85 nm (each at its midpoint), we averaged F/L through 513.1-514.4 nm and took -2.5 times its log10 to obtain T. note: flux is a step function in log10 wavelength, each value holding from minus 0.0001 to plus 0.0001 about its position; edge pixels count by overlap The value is 0.04 mag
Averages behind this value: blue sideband 10.2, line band 9.69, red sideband 9.77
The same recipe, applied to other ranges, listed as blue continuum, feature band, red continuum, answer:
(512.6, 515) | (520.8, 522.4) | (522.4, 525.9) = 0.00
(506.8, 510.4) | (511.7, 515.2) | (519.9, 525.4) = 0.05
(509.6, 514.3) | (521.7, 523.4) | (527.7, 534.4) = -0.02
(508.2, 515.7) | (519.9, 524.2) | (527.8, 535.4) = -0.01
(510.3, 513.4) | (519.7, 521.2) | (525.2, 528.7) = -0.03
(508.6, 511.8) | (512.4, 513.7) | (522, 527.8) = 0.06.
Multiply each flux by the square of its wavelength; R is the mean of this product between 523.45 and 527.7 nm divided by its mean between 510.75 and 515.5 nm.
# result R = 1.05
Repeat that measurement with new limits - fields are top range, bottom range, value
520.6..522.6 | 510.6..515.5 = 1.06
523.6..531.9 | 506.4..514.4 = 1.06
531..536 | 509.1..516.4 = 1.07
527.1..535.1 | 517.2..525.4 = 1.04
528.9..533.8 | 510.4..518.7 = 1.10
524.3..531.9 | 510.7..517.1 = 1.08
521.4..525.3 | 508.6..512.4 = 1.06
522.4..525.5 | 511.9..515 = 1.08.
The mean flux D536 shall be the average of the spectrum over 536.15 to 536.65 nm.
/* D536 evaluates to 9.59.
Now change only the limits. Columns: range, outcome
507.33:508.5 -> 10.2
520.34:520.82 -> 9.92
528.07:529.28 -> 10.5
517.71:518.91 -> 9.5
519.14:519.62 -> 9.56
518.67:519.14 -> 9.49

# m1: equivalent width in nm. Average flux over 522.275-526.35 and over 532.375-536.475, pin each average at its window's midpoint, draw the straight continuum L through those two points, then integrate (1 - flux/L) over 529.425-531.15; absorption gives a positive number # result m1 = -0.03 nm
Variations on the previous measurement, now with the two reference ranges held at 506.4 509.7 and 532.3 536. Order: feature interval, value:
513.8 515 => 0.01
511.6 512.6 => 0.04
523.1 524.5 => -0.05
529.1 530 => -0.02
